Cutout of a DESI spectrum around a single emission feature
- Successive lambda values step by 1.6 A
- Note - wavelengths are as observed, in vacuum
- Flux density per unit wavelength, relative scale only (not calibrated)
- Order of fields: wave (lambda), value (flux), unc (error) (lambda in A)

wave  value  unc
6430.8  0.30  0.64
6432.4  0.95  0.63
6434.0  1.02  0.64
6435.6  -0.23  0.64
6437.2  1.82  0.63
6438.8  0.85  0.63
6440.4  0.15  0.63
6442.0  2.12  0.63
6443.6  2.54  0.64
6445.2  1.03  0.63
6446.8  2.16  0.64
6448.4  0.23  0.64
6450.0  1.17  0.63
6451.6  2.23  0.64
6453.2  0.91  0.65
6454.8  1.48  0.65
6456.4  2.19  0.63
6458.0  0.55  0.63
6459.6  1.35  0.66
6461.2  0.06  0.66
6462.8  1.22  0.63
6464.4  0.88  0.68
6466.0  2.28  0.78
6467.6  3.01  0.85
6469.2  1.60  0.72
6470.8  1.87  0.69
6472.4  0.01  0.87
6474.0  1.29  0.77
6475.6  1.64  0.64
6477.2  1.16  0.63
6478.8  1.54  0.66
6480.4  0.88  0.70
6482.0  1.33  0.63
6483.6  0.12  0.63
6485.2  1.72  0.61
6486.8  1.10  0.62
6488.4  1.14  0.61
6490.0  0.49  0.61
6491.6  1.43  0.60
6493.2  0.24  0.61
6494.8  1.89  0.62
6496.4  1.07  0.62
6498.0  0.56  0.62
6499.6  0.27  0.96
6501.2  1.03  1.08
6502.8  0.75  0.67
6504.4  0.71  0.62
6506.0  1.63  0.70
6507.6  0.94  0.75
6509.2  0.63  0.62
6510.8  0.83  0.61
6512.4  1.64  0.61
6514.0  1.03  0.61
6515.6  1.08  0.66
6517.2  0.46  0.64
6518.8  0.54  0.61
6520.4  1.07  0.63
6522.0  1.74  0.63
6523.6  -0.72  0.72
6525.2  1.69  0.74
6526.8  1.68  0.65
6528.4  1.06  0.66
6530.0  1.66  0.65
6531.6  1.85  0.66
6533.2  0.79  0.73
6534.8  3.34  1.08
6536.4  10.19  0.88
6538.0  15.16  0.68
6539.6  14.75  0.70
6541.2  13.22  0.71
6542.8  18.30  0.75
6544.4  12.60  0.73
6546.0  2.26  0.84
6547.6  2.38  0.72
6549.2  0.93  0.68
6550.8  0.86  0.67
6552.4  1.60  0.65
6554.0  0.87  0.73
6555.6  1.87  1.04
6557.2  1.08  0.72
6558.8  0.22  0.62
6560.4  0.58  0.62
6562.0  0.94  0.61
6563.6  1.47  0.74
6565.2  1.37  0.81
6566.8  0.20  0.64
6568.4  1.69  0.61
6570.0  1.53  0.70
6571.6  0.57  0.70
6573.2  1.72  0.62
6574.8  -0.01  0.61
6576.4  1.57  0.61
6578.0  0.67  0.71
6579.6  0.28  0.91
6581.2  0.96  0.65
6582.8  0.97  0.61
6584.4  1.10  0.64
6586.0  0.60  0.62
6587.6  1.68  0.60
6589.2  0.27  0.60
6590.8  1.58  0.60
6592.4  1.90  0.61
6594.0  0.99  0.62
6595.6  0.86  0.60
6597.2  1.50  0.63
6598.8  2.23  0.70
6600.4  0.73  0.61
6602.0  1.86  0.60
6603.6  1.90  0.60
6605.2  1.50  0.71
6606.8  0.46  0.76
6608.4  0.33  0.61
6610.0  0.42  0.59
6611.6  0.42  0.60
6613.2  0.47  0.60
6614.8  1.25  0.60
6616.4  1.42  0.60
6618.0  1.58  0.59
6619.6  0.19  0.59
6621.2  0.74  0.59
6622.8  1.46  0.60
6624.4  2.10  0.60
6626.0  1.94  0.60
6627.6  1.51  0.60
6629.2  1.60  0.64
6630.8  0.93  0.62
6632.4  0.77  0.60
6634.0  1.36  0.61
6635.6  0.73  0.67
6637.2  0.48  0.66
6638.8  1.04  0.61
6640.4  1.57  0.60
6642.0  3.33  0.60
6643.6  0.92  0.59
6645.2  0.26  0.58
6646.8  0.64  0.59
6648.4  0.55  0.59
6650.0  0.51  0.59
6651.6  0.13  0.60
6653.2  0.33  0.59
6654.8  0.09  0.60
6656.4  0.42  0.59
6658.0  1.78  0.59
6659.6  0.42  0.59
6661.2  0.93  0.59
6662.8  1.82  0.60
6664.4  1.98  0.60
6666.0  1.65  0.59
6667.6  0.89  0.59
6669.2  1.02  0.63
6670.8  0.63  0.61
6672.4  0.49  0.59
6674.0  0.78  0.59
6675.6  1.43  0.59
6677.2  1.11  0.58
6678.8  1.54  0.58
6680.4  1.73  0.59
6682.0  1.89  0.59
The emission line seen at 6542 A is [O II] 3727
